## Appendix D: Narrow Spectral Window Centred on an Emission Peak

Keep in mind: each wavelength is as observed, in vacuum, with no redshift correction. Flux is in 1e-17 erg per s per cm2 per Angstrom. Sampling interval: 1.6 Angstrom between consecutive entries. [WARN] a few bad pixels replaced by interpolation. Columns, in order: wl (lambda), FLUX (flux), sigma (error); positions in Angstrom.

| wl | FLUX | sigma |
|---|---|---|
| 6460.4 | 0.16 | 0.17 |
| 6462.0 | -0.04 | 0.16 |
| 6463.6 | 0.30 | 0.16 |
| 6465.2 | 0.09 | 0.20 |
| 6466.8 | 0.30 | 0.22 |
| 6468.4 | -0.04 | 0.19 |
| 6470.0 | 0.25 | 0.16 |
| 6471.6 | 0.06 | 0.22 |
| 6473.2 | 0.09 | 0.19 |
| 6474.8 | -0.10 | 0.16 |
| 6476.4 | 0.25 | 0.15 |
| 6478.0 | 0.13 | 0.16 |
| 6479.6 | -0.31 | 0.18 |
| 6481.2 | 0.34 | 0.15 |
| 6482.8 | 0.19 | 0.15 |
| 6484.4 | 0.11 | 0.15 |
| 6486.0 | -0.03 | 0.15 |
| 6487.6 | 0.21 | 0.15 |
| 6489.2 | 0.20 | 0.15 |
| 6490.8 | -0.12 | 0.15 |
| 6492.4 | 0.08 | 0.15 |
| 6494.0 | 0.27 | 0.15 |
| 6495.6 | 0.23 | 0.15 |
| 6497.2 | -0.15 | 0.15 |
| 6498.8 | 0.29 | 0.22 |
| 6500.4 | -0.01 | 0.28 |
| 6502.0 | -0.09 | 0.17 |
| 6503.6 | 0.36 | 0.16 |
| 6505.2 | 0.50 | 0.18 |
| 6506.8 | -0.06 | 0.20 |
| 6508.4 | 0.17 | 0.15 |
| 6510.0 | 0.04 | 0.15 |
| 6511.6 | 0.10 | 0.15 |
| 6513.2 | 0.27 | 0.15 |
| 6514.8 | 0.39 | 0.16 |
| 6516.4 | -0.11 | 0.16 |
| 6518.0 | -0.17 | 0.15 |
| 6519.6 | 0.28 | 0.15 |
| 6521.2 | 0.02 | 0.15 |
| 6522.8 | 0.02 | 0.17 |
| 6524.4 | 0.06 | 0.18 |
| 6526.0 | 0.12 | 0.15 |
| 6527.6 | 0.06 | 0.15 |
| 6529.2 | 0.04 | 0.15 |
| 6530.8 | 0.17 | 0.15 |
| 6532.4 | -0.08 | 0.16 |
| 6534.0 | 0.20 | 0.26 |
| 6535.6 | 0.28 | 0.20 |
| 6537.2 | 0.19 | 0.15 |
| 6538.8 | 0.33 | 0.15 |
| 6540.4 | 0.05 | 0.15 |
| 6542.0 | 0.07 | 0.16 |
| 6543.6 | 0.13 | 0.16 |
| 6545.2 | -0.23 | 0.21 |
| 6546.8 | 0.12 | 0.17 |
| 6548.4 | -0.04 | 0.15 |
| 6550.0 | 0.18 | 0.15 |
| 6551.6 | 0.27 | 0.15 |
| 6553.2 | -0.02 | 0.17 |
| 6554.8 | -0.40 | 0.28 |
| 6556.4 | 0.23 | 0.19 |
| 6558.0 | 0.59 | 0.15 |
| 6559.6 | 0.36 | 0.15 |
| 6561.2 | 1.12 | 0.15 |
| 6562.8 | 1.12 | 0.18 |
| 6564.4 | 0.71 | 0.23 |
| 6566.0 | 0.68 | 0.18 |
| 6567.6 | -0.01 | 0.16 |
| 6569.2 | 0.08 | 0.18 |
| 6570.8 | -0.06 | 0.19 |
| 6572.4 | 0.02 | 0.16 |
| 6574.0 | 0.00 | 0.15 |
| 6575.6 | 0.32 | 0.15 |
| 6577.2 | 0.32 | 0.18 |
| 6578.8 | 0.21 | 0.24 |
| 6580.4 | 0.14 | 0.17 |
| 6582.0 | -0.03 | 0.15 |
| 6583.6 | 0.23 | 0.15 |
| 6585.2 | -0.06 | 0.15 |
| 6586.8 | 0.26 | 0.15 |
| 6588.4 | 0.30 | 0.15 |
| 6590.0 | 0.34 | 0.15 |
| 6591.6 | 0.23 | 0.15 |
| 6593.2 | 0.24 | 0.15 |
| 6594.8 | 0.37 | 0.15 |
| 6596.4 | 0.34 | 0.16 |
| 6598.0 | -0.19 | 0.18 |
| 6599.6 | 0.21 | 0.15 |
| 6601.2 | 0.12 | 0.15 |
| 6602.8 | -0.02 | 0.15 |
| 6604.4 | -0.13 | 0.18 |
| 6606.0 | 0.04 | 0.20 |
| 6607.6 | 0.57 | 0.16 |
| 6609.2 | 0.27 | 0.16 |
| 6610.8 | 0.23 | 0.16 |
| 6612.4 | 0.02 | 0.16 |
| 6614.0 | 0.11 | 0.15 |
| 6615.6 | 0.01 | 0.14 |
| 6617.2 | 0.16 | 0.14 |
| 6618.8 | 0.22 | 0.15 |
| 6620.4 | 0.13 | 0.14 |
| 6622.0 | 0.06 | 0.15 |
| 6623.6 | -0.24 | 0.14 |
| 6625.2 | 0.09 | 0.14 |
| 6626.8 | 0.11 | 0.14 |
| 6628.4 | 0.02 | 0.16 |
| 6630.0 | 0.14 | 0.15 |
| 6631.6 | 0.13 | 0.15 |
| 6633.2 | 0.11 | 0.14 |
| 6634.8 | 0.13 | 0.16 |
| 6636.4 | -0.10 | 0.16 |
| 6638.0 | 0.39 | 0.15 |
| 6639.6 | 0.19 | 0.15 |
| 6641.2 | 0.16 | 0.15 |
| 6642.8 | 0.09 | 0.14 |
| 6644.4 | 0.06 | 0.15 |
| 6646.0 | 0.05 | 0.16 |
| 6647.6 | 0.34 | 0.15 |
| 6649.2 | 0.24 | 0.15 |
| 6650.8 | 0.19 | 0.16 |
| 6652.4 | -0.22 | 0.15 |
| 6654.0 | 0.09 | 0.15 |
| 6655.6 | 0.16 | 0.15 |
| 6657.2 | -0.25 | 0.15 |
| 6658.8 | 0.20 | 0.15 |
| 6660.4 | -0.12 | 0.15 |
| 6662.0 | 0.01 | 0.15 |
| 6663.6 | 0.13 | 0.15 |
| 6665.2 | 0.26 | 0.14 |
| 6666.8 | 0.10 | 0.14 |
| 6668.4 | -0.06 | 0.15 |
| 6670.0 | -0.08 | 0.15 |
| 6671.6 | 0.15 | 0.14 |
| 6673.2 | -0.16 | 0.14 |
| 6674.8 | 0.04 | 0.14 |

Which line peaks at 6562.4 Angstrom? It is [O II]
